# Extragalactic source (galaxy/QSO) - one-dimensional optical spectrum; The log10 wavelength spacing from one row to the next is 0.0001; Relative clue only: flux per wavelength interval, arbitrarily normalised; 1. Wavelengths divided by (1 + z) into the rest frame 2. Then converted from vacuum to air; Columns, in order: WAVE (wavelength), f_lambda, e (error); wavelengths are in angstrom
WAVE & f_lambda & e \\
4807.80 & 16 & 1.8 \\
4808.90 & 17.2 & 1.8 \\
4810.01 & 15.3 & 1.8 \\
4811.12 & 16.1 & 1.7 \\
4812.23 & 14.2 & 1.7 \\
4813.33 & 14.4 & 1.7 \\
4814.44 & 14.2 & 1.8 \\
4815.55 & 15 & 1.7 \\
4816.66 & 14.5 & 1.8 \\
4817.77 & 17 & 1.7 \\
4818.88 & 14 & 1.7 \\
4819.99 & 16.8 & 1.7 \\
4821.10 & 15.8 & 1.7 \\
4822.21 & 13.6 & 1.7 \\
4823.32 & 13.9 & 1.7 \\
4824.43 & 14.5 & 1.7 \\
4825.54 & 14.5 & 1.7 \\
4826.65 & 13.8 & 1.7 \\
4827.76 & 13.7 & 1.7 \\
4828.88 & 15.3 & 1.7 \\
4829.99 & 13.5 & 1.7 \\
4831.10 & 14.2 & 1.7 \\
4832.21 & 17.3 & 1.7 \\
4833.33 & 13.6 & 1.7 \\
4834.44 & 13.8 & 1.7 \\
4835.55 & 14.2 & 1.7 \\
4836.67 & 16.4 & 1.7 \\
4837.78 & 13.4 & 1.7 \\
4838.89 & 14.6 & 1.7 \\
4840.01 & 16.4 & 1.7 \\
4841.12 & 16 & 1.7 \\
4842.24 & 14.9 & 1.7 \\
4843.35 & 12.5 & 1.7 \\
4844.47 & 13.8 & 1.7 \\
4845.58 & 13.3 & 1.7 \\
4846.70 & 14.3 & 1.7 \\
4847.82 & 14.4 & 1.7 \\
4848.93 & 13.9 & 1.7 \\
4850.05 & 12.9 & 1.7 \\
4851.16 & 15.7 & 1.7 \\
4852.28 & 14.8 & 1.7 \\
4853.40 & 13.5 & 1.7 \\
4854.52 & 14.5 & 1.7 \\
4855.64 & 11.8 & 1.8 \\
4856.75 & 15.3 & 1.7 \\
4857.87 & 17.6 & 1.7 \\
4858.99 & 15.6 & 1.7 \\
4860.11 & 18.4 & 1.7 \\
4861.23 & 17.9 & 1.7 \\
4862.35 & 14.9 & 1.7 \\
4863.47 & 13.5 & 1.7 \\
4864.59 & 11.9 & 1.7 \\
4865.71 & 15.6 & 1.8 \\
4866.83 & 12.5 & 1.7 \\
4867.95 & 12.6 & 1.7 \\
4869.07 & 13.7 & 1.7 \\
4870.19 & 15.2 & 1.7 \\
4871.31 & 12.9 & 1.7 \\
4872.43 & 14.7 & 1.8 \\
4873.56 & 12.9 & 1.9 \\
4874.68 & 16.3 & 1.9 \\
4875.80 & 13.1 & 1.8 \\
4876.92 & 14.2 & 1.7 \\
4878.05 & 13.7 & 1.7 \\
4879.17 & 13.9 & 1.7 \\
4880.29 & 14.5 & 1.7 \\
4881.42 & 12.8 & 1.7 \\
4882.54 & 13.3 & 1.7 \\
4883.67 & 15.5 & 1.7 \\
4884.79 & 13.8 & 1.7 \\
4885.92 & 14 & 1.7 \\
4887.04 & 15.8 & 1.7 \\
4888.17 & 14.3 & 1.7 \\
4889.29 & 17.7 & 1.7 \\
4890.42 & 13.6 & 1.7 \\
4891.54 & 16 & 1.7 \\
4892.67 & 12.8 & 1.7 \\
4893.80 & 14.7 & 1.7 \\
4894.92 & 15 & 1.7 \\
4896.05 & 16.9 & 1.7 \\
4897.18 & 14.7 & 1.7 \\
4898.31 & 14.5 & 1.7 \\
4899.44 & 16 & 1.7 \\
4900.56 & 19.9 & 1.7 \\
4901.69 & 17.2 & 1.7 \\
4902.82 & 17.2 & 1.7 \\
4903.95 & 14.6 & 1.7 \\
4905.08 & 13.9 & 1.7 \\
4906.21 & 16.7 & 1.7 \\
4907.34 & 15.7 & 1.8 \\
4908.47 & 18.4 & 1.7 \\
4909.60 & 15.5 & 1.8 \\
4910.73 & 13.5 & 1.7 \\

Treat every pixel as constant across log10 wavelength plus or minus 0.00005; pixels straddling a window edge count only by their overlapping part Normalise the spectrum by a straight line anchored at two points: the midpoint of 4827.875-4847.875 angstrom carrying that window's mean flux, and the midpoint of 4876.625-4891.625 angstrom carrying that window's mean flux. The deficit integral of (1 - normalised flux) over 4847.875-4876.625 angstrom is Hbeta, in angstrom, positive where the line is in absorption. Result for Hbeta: 0.1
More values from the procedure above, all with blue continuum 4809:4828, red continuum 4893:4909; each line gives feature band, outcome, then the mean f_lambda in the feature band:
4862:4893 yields 3.1 angstrom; 14.1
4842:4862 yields 0.8 angstrom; 14.7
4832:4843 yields 0.1 angstrom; 14.9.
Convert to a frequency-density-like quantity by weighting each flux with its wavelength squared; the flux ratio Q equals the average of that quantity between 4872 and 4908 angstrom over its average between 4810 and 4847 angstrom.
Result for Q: 1.05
